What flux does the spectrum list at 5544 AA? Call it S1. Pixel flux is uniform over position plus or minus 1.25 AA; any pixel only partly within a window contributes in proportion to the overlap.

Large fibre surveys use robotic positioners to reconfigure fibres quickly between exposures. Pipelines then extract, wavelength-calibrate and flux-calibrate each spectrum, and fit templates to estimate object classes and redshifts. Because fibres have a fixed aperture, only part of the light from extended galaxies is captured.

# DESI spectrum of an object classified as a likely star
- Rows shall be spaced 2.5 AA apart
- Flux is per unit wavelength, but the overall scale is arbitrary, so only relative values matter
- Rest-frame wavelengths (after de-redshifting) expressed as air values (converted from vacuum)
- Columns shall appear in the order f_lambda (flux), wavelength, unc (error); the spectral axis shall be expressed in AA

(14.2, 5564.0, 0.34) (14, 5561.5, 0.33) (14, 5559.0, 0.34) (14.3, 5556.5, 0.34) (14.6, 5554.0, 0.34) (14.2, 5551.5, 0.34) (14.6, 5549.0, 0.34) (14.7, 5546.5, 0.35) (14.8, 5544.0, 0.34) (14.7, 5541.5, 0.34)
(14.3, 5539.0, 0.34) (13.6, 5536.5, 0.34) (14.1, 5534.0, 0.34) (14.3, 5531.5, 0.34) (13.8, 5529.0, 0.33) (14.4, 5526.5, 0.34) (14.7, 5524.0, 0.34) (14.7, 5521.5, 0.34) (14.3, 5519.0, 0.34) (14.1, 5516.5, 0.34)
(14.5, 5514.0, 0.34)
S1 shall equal 14.8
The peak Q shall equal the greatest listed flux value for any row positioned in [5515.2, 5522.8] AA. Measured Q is 14.7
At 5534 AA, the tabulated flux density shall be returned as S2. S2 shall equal 14.1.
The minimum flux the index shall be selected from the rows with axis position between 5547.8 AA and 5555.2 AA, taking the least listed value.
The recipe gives 14.2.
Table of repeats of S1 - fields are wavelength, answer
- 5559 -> 14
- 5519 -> 14.3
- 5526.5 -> 14.4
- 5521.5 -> 14.7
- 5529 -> 13.8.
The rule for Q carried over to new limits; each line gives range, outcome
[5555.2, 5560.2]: 14.3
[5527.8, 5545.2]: 14.8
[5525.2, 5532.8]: 14.4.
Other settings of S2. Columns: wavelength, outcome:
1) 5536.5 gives 13.6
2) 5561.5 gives 14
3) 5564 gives 14.2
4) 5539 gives 14.3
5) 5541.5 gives 14.7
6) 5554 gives 14.6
